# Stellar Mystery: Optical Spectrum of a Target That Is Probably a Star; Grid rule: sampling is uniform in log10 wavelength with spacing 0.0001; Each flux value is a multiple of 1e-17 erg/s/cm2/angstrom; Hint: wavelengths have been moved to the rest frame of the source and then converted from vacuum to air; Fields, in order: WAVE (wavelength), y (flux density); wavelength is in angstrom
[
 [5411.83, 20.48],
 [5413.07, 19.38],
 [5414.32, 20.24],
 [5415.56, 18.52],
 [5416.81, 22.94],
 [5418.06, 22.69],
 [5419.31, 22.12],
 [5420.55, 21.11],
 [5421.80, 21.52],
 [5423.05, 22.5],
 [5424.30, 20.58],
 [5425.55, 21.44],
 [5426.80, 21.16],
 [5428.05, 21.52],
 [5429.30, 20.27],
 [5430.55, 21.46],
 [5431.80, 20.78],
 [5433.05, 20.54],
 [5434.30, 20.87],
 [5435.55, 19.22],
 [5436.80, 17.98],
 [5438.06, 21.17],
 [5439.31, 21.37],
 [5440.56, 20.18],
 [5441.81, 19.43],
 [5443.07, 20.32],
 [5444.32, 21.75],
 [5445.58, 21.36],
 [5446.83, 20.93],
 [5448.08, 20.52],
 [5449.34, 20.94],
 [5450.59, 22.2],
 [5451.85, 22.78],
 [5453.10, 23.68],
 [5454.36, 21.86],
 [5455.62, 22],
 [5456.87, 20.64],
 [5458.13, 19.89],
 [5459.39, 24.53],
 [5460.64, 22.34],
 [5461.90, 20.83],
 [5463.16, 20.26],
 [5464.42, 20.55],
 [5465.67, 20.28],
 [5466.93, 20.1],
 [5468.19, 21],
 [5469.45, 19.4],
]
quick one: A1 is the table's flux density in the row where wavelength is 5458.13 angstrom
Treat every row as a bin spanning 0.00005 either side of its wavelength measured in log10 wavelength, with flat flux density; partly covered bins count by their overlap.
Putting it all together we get 19.89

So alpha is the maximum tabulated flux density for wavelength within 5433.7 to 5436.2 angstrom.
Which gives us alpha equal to 20.87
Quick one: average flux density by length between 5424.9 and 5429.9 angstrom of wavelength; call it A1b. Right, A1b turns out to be 21.1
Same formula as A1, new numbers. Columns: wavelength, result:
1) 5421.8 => 21.52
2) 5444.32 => 21.75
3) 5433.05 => 20.54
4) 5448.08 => 20.52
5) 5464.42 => 20.55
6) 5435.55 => 19.22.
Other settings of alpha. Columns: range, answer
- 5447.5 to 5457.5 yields 23.68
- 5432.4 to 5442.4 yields 21.37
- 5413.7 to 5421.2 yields 22.94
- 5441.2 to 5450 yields 21.75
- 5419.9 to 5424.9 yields 22.5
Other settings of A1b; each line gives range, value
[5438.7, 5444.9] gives 20.6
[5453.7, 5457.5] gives 21.5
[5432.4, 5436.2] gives 20.2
